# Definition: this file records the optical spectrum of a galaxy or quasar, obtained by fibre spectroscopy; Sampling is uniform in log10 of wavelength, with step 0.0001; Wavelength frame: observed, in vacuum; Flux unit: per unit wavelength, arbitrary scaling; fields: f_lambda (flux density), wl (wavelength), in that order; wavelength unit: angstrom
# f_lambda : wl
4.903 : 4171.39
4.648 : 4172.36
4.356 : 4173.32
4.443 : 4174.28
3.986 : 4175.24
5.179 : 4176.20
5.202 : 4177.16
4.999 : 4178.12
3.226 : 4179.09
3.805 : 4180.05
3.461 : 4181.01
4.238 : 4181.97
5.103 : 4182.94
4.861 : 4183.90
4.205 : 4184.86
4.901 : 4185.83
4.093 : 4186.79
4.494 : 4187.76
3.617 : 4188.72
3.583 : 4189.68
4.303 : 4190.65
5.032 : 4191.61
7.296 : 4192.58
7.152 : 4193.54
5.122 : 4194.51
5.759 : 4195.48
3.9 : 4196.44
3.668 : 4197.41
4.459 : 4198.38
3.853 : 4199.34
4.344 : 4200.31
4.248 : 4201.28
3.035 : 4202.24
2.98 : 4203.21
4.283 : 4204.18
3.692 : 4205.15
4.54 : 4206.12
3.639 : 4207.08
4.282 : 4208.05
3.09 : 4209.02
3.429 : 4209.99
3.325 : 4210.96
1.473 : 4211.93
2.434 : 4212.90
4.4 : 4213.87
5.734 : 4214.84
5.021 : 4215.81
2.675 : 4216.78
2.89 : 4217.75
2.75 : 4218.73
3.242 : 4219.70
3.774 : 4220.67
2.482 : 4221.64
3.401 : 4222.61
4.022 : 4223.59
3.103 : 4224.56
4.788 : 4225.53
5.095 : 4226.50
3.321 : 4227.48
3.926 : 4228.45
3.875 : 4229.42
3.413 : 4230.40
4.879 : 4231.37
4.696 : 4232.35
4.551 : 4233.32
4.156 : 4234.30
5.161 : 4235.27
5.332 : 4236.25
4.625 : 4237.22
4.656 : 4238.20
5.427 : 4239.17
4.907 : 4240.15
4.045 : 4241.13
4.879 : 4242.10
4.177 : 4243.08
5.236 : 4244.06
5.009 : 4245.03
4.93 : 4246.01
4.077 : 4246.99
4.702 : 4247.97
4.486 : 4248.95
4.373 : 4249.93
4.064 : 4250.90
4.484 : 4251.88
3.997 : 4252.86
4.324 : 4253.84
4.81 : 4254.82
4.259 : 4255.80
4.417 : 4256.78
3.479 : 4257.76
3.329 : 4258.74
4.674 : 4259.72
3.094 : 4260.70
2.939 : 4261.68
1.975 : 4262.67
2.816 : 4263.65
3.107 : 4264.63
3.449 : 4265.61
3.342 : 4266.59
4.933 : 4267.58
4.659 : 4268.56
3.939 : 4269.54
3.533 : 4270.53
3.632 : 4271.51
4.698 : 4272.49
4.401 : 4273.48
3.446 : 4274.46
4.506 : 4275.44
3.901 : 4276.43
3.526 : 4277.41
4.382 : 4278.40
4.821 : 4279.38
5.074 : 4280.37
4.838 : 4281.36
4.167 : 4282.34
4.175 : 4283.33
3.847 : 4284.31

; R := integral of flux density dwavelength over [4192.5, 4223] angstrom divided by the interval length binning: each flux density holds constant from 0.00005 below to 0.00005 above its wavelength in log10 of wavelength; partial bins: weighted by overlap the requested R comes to 3.91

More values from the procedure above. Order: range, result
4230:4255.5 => 4.59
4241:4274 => 4.07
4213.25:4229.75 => 3.78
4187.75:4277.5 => 4.1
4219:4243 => 4.23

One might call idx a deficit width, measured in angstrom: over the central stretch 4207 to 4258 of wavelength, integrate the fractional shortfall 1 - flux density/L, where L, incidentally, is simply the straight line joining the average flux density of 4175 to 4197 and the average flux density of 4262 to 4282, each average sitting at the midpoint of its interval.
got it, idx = 1.8 angstrom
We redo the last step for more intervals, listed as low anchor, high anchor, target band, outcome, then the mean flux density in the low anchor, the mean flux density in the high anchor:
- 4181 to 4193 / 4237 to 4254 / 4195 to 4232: 6.5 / 4.58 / 4.58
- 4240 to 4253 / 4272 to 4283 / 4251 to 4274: 3.1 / 4.53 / 4.34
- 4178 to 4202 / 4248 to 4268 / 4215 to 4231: 2.0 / 4.53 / 3.83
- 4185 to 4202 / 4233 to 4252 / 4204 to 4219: 3.4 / 4.66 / 4.67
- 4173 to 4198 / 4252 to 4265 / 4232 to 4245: -2.8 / 4.62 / 3.66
